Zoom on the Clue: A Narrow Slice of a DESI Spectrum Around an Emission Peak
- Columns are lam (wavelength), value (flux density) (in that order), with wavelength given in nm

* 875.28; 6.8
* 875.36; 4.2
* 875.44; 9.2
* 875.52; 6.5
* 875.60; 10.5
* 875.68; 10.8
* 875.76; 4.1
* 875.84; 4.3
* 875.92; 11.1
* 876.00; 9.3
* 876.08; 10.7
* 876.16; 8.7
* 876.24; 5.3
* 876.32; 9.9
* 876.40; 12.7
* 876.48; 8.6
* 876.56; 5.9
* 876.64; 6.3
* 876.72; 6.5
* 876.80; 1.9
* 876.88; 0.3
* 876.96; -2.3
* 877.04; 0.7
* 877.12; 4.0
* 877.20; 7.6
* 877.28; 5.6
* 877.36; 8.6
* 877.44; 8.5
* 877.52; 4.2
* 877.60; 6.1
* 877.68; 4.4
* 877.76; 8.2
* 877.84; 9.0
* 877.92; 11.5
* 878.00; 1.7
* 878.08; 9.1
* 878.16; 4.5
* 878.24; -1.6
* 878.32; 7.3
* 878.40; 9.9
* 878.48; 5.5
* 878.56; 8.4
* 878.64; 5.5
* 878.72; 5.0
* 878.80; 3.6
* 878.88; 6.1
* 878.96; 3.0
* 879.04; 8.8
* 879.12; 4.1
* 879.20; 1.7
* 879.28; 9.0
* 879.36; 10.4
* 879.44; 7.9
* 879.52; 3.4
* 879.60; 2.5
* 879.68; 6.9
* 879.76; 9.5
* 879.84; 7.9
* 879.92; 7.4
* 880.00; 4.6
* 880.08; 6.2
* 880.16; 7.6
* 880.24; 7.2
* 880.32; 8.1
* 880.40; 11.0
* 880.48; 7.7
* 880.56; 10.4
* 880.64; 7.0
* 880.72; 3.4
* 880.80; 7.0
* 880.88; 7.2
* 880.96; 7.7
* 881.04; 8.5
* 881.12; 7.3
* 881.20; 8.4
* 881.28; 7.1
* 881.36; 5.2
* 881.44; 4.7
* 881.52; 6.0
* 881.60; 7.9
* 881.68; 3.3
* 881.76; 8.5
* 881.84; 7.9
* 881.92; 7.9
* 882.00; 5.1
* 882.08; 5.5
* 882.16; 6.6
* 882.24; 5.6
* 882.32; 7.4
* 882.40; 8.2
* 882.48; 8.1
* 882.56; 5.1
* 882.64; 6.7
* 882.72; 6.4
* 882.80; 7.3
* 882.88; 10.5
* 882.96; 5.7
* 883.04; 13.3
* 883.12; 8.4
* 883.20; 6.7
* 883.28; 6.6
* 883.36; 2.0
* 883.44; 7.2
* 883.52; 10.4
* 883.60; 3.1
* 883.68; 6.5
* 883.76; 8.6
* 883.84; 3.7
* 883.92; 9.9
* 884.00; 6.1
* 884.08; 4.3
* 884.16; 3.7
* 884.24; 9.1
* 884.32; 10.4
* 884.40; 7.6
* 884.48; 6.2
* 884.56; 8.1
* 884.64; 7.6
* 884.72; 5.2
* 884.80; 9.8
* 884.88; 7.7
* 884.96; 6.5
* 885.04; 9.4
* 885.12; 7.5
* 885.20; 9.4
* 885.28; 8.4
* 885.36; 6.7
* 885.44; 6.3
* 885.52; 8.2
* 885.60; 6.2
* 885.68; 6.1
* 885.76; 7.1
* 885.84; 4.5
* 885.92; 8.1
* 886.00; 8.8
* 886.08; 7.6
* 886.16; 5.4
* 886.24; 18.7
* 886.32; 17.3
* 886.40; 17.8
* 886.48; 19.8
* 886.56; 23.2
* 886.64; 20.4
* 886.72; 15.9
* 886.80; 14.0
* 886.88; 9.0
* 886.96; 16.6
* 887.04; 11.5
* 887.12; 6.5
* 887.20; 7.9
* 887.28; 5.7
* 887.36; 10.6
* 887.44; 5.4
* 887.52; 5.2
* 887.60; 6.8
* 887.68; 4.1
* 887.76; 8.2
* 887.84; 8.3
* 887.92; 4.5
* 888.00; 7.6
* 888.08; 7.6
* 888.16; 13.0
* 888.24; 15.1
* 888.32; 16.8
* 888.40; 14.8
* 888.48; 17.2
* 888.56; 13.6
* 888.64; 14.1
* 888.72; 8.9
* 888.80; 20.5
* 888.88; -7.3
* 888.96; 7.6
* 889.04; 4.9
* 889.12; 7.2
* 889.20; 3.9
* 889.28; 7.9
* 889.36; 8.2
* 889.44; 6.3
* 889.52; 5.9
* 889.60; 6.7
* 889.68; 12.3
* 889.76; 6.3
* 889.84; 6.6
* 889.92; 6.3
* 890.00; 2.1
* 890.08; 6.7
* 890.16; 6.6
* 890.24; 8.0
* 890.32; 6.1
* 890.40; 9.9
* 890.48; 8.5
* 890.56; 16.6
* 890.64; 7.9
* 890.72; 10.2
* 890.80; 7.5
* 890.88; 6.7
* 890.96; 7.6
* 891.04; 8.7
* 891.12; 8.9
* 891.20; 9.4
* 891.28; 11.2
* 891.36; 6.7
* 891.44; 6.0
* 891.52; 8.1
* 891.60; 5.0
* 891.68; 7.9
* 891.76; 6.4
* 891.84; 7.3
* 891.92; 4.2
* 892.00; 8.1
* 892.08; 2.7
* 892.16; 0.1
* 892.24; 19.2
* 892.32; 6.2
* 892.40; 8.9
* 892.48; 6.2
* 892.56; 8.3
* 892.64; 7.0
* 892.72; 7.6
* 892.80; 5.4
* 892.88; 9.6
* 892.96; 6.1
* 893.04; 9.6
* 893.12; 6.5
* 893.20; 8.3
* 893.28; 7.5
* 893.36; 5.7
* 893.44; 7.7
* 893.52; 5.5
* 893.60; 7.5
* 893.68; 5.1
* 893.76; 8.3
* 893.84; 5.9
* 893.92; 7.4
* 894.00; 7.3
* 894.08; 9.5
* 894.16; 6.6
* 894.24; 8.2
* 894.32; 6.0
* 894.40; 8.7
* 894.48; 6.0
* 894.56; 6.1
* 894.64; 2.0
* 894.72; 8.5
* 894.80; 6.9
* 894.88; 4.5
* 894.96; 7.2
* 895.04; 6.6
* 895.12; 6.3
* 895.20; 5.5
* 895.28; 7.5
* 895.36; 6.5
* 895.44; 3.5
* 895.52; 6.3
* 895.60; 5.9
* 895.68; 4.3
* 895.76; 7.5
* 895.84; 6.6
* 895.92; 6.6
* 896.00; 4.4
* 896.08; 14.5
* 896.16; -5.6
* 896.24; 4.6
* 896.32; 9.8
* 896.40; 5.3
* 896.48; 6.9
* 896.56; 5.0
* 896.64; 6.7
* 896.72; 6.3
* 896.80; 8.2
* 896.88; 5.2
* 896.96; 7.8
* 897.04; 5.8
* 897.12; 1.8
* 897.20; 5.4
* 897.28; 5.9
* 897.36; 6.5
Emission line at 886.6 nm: [S II] 6716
